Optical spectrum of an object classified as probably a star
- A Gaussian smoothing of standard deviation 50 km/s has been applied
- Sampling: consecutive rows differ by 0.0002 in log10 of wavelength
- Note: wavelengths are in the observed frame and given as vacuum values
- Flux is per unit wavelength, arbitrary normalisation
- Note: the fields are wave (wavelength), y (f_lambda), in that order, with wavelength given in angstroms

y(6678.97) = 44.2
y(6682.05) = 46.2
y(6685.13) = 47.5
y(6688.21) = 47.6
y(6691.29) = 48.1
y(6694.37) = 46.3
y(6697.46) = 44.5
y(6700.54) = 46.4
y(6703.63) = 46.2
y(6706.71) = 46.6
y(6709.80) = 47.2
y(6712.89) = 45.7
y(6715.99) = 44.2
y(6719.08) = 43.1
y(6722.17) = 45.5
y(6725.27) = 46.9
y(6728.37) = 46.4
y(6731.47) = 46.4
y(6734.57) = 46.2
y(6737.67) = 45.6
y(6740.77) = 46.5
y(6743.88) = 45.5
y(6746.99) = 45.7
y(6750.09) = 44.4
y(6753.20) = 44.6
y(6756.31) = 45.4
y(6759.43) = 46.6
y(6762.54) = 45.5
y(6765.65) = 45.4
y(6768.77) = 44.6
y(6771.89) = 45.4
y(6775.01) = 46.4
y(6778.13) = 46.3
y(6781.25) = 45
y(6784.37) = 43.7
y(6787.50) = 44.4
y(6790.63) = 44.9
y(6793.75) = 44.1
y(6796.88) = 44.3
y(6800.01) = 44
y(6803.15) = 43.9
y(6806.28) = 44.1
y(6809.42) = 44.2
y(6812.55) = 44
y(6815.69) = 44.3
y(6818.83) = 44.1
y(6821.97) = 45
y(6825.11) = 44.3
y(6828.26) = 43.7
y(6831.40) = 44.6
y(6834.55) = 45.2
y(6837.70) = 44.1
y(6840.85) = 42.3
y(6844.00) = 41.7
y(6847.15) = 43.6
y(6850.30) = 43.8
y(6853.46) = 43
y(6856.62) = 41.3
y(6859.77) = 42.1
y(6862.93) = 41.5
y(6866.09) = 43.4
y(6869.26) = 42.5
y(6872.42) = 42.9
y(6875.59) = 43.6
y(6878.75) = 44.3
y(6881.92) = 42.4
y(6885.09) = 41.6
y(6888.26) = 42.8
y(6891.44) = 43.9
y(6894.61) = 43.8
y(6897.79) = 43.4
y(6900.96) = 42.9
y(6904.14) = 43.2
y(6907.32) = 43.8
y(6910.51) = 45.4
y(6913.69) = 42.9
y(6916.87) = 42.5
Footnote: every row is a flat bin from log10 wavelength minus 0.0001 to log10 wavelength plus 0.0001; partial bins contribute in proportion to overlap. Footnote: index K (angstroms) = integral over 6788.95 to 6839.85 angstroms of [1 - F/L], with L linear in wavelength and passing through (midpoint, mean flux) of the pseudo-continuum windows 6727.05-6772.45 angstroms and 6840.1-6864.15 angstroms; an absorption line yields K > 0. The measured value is -0.78 angstroms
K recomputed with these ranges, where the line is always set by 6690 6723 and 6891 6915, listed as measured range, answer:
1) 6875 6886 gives 0.2 angstroms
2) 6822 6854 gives 0.5 angstroms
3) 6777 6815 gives 0.4 angstroms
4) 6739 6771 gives -0.1 angstroms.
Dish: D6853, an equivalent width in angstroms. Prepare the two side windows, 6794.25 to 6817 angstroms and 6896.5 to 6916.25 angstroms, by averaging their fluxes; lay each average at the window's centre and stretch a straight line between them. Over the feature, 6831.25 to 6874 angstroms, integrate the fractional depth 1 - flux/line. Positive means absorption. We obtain 0.9 angstroms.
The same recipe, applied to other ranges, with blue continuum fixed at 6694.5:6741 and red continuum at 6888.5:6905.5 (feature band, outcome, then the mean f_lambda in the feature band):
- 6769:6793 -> -0.1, 45.1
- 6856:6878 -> 0.6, 42.6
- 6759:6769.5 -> -0.1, 45.5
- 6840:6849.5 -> 0.3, 42.7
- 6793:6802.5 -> 0.1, 44.1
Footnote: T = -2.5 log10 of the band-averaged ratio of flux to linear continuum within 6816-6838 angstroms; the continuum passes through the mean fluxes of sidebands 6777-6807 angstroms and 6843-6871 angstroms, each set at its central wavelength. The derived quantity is -0.02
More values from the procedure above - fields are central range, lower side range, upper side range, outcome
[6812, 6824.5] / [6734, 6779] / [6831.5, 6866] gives -0.01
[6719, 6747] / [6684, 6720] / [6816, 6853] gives -0.01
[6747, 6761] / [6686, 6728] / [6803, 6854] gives 0.00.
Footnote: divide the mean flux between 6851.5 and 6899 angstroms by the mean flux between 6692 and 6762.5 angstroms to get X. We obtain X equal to 0.94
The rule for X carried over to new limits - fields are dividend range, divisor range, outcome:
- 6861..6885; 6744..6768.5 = 0.94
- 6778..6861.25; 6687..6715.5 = 0.95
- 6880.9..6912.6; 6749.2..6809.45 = 0.97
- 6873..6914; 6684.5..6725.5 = 0.94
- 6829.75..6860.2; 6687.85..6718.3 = 0.94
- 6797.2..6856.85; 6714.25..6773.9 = 0.96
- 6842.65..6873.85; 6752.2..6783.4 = 0.94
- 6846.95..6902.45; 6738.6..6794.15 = 0.95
